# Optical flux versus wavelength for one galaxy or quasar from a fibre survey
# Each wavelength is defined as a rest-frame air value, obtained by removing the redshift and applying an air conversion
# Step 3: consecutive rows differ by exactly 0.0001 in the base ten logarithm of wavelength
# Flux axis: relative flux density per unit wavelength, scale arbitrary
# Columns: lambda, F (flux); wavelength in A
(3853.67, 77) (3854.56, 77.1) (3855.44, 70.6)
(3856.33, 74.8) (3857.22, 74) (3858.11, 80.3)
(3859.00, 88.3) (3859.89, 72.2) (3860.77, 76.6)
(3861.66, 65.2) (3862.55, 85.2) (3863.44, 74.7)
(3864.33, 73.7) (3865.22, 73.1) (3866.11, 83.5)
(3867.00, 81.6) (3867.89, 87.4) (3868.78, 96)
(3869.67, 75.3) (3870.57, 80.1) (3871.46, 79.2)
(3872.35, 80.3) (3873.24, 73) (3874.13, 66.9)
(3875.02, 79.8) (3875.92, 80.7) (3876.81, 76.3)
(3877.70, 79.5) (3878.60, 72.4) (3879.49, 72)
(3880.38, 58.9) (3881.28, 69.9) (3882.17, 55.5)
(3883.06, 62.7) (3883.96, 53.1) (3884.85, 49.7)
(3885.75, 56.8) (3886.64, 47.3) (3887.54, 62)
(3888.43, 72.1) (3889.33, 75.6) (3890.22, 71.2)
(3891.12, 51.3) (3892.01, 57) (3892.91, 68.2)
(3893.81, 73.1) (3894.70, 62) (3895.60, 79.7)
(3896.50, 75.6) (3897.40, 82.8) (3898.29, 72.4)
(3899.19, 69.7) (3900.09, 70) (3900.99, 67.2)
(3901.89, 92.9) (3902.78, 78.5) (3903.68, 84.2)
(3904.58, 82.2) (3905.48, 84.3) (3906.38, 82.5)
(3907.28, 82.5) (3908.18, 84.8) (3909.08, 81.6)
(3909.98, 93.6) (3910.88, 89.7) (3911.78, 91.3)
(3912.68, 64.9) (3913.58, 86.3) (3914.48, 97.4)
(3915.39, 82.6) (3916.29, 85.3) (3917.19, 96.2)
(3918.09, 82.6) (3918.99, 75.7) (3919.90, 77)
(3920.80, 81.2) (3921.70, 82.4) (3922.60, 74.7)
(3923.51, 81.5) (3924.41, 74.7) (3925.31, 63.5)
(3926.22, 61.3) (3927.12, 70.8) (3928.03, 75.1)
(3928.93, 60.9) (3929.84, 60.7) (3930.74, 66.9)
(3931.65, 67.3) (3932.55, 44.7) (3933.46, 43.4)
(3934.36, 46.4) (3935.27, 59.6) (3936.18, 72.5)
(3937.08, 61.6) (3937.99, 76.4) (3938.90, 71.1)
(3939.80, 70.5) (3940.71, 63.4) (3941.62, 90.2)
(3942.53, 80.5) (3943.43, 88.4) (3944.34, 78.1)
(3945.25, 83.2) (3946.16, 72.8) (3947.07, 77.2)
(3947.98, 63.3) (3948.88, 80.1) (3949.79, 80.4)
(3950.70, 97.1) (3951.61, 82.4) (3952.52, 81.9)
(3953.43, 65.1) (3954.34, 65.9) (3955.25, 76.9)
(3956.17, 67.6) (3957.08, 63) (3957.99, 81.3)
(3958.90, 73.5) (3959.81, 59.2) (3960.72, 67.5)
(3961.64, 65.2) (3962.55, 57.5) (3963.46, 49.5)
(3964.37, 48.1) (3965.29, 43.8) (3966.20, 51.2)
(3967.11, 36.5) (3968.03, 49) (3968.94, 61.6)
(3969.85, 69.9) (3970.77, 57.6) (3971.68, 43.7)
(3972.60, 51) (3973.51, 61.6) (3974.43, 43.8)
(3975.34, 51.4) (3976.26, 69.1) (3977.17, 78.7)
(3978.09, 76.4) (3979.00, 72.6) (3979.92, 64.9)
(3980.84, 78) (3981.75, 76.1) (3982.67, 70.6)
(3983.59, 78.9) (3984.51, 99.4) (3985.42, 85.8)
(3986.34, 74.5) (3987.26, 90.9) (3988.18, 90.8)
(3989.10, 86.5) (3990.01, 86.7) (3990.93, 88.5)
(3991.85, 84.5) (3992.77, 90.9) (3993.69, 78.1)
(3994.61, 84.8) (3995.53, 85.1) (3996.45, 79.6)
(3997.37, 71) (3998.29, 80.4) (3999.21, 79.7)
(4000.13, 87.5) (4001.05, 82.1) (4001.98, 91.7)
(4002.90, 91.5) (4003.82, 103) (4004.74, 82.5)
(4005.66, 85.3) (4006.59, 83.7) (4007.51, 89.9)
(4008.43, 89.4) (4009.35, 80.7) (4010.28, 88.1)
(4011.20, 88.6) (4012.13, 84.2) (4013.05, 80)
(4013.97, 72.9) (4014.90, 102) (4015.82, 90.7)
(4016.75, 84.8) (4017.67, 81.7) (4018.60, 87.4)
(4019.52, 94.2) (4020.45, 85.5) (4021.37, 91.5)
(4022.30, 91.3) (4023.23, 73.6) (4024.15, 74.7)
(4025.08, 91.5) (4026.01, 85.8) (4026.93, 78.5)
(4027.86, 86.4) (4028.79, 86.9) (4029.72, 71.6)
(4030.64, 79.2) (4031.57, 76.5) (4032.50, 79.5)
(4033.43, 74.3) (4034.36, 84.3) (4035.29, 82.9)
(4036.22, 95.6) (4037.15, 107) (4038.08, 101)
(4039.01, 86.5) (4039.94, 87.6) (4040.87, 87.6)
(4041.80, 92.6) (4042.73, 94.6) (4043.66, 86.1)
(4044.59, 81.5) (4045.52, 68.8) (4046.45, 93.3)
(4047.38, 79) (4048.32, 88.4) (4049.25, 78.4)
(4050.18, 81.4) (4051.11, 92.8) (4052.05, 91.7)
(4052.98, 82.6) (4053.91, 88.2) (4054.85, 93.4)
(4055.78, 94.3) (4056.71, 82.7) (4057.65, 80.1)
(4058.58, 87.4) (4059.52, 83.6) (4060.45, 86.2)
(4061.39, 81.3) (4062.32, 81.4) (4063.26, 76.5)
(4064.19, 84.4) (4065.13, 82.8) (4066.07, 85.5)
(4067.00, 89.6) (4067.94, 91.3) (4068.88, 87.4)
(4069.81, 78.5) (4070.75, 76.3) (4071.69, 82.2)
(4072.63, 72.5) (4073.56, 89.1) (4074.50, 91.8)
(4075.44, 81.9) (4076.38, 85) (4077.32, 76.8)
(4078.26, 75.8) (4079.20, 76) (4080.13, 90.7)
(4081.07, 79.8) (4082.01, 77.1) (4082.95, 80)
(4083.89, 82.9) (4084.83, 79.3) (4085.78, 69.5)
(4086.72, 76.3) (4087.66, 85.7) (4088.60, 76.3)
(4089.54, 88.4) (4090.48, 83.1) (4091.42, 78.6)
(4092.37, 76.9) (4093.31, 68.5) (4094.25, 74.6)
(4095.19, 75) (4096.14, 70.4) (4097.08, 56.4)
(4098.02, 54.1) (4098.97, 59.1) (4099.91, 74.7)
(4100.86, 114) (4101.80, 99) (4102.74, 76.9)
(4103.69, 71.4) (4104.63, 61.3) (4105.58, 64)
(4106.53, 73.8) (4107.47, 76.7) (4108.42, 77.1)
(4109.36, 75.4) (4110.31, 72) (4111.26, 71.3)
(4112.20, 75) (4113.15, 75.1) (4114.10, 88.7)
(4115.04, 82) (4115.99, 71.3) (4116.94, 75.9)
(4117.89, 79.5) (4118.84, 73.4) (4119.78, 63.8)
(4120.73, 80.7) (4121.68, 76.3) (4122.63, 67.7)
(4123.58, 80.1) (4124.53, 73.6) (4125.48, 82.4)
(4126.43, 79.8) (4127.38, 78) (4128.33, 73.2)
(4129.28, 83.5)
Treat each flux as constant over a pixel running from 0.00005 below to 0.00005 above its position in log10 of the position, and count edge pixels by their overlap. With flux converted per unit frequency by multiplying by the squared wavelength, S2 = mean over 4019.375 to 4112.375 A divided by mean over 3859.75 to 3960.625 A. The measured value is 1.20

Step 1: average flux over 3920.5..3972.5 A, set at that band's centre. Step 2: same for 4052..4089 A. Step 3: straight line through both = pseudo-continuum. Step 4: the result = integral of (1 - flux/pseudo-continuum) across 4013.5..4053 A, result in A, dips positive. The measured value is -3.9 A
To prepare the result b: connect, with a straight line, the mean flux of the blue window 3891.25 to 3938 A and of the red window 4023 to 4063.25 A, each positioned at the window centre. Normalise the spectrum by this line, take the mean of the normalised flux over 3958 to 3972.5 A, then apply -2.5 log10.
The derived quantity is 0.363 mag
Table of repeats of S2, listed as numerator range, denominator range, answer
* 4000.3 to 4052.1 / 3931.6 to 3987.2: 1.31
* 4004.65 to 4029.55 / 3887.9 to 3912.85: 1.18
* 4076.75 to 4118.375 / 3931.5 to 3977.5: 1.26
